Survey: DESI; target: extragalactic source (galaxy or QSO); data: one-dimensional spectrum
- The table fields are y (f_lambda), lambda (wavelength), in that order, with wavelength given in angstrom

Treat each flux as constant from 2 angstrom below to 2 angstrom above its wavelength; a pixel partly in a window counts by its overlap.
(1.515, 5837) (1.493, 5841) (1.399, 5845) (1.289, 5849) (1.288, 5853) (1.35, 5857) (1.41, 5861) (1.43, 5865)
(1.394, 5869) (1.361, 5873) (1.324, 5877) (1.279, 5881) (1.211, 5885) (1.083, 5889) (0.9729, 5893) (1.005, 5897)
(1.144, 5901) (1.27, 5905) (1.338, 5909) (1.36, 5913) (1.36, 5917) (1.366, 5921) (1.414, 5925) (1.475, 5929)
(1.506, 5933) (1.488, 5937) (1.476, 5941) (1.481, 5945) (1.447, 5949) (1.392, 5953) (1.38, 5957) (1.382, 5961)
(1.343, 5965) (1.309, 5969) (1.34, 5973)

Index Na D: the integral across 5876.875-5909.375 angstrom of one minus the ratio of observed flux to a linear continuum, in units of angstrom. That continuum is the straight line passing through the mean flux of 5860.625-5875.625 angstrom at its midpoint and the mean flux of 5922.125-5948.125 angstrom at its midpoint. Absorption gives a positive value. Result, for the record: 5.88 angstrom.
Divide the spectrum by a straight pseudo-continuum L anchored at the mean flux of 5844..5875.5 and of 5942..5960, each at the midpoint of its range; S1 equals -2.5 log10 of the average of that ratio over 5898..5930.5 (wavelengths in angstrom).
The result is 0.06 mag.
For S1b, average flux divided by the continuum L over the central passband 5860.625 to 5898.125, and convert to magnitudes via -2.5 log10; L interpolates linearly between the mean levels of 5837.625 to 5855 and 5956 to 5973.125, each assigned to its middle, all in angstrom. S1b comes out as 0.104 mag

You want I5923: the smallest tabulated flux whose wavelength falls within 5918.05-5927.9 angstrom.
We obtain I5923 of 1.366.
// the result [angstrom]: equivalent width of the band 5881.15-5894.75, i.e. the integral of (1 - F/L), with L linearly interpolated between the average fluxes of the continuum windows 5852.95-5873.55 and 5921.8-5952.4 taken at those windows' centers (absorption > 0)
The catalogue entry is 2.8 angstrom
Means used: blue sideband 1.38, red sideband 1.46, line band 1.12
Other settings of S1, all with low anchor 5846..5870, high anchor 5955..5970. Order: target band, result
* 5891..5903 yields 0.29 mag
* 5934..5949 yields -0.09 mag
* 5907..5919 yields 0.00 mag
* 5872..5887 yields 0.06 mag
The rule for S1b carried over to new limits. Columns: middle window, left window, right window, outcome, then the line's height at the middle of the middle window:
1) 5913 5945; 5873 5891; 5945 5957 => -0.06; 1.36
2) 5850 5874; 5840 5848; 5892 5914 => -0.02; 1.35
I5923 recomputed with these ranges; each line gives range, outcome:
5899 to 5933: 1.144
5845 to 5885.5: 1.211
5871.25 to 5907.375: 0.9729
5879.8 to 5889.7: 1.083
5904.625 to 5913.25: 1.27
